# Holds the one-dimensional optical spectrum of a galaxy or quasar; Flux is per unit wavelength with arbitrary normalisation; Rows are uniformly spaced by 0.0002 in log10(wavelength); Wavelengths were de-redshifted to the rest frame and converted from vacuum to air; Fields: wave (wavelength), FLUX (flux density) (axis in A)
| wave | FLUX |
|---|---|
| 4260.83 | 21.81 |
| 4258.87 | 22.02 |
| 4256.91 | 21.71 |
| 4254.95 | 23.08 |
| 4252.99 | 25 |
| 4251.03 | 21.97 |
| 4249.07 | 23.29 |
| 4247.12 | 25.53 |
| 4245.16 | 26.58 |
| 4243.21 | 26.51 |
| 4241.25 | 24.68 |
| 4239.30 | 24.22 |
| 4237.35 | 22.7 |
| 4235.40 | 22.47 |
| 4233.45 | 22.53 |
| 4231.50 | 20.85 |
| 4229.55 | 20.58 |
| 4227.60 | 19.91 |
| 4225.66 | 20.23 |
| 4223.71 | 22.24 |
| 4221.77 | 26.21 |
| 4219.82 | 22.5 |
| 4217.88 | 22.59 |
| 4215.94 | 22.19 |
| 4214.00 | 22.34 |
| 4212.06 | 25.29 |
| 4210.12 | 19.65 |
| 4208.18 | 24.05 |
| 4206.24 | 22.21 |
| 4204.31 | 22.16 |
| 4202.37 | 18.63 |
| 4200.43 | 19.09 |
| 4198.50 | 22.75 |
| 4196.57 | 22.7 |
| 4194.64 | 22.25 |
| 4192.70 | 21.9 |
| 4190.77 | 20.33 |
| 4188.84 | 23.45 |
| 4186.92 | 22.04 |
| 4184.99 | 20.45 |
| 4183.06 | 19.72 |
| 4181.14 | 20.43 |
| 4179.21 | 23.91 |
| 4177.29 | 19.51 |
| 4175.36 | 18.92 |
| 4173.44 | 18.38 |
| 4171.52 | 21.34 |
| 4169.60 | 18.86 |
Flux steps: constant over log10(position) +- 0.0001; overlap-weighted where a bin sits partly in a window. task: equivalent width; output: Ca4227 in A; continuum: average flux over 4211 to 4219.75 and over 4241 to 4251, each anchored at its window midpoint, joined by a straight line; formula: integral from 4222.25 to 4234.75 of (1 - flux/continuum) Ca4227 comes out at 1.4 A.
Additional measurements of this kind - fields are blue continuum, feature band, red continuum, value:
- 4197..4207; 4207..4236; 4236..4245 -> 0.74 A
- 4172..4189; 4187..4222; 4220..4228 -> -0.91 A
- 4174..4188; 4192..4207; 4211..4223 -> 0.45 A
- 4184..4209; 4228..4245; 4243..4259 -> 0.17 A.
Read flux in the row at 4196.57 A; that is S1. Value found 22.7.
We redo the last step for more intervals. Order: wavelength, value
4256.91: 21.71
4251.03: 21.97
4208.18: 24.05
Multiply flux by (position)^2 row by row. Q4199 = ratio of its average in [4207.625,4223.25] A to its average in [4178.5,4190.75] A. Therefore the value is 1.1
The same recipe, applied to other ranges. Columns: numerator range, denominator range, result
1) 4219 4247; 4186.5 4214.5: 1.07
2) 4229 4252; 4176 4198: 1.12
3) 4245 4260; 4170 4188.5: 1.18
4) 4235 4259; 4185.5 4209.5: 1.13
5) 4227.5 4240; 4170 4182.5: 1.11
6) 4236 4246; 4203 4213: 1.12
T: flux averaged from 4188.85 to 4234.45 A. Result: 21.9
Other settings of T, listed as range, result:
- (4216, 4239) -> 22.1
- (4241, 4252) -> 24.8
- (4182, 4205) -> 21.3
